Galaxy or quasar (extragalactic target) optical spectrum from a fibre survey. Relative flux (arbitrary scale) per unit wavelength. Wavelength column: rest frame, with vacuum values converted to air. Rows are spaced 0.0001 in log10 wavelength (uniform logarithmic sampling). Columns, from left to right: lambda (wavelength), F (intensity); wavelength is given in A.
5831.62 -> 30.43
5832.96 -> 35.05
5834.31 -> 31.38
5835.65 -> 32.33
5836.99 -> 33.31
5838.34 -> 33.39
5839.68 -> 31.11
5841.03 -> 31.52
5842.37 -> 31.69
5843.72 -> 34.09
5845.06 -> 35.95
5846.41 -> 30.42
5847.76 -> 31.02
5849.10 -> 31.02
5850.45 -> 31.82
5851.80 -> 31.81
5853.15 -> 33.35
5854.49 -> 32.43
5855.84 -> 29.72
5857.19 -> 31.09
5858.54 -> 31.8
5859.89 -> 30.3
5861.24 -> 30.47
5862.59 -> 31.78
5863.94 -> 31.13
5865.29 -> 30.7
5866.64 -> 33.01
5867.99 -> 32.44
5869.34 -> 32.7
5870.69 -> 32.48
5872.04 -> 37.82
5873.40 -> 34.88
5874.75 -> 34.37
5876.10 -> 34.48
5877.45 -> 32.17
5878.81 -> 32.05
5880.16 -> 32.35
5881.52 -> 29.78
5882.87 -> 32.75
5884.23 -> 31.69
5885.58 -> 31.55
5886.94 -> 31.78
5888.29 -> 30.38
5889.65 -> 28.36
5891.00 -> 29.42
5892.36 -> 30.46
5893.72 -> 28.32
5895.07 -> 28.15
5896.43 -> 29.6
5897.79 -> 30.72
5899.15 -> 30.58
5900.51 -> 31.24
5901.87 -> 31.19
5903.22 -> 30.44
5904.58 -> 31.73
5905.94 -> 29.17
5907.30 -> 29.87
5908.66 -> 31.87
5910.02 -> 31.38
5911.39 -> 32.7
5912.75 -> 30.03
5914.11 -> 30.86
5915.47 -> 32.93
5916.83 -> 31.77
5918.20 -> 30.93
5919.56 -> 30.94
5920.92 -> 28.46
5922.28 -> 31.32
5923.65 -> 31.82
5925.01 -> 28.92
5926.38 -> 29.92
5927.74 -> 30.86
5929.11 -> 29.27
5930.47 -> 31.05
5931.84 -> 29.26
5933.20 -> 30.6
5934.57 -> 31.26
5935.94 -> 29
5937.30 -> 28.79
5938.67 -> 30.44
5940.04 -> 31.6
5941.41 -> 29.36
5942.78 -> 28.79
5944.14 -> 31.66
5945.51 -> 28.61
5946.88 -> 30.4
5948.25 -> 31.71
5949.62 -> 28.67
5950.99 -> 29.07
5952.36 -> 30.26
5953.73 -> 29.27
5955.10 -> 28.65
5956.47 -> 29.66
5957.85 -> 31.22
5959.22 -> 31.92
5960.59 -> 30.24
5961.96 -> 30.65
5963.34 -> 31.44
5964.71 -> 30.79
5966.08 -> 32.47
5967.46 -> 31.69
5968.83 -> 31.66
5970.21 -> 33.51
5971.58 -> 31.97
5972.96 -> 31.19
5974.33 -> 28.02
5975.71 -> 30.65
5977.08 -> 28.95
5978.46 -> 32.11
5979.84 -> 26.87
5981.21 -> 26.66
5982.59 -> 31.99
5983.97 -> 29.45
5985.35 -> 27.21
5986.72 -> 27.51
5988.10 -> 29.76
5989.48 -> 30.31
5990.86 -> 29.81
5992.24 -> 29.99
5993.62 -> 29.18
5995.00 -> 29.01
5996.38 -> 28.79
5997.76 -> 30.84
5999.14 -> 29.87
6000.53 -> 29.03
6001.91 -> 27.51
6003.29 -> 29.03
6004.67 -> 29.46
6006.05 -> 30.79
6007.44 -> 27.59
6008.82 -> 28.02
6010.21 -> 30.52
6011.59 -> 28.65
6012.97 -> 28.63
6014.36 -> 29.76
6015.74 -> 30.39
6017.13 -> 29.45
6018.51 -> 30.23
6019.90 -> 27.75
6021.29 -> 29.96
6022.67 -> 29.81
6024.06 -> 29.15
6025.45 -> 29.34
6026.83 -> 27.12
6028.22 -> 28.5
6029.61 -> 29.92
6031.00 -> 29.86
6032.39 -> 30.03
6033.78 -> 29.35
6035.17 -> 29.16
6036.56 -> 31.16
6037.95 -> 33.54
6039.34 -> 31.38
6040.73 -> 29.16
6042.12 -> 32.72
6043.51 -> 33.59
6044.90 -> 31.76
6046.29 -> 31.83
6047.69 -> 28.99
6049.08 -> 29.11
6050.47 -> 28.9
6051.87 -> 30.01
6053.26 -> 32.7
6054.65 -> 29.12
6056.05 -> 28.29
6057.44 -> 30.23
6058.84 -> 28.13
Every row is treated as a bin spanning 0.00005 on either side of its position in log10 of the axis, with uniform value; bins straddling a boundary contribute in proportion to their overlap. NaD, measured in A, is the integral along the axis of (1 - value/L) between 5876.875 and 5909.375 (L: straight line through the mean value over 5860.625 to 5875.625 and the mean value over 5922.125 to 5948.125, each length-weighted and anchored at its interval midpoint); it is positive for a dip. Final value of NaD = 1.27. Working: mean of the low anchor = 32.9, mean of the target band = 30.6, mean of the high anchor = 30.2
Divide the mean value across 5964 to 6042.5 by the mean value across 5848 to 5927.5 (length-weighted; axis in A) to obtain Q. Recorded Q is 0.95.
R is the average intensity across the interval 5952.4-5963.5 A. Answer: 30.3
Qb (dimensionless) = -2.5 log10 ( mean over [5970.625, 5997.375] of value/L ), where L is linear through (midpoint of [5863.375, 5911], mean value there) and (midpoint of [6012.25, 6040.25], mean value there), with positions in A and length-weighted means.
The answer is 0.03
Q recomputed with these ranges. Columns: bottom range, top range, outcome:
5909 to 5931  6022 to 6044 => 0.98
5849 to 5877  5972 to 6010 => 0.90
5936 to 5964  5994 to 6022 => 0.97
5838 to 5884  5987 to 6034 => 0.91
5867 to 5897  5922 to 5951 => 0.95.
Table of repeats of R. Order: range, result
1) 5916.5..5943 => 30.2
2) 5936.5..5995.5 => 30.1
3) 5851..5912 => 31.5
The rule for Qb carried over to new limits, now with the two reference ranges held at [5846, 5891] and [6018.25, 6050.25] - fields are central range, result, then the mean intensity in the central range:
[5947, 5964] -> 0.027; 30.2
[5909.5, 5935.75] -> 0.022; 30.7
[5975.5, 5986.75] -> 0.059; 29.1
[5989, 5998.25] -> 0.032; 29.7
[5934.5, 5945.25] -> 0.041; 30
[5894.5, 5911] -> 0.035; 30.5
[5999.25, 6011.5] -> 0.052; 29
